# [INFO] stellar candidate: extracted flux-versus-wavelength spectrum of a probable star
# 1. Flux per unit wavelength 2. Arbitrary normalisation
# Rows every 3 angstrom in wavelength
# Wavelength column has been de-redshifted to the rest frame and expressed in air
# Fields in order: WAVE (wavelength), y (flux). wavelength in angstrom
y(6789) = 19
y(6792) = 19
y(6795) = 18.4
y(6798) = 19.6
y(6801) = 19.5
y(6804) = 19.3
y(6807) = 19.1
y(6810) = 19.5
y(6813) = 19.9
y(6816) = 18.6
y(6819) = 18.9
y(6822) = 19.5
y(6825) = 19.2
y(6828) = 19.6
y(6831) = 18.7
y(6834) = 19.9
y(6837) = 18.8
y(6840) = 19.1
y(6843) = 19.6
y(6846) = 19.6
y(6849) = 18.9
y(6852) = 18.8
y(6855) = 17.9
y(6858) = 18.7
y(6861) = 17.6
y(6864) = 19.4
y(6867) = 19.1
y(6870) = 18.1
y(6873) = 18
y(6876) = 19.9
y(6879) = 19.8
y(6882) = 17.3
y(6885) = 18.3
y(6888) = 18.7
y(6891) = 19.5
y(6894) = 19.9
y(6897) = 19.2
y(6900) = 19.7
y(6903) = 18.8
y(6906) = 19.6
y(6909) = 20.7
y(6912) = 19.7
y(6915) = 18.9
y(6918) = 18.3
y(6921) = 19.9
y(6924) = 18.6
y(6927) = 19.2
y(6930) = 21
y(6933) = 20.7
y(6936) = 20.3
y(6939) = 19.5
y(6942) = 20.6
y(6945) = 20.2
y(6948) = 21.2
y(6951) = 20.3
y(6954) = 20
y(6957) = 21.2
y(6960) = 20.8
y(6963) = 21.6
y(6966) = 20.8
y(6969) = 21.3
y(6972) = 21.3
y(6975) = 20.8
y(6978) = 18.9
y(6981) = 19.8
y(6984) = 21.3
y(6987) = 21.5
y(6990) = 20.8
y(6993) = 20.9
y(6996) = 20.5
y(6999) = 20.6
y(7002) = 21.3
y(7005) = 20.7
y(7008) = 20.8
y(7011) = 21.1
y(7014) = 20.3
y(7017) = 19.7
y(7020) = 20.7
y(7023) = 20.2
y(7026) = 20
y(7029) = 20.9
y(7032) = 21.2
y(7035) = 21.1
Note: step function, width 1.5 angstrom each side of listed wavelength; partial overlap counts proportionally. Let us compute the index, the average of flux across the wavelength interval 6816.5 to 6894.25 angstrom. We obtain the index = 18.9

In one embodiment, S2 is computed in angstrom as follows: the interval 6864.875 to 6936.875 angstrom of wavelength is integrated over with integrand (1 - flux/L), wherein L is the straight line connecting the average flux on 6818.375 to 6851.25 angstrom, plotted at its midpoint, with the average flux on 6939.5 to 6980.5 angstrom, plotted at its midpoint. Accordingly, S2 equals 2.51 angstrom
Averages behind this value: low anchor 19.3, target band 19.3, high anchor 20.6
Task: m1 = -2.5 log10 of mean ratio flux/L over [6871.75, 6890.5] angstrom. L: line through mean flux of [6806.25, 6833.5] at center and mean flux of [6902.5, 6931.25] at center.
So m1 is 0.038 mag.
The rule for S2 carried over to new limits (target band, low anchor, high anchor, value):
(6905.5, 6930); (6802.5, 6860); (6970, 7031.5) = 0.5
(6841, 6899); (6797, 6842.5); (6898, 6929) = 1.4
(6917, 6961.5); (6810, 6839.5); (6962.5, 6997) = 0.5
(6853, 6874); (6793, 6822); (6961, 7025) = 1.3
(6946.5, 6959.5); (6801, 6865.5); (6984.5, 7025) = -0.3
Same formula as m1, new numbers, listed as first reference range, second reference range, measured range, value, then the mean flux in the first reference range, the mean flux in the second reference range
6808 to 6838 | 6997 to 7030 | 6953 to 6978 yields -0.03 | 19.3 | 20.6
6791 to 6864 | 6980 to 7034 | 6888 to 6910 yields 0.01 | 19.1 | 20.7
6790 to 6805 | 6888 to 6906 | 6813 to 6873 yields 0.02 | 19.1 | 19.4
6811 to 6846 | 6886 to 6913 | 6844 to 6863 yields 0.04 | 19.3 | 19.5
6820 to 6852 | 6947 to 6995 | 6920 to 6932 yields 0.03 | 19.3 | 20.8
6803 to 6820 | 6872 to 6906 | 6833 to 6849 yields -0.01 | 19.2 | 19.1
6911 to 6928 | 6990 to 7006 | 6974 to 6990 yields 0.00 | 19.1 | 20.8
